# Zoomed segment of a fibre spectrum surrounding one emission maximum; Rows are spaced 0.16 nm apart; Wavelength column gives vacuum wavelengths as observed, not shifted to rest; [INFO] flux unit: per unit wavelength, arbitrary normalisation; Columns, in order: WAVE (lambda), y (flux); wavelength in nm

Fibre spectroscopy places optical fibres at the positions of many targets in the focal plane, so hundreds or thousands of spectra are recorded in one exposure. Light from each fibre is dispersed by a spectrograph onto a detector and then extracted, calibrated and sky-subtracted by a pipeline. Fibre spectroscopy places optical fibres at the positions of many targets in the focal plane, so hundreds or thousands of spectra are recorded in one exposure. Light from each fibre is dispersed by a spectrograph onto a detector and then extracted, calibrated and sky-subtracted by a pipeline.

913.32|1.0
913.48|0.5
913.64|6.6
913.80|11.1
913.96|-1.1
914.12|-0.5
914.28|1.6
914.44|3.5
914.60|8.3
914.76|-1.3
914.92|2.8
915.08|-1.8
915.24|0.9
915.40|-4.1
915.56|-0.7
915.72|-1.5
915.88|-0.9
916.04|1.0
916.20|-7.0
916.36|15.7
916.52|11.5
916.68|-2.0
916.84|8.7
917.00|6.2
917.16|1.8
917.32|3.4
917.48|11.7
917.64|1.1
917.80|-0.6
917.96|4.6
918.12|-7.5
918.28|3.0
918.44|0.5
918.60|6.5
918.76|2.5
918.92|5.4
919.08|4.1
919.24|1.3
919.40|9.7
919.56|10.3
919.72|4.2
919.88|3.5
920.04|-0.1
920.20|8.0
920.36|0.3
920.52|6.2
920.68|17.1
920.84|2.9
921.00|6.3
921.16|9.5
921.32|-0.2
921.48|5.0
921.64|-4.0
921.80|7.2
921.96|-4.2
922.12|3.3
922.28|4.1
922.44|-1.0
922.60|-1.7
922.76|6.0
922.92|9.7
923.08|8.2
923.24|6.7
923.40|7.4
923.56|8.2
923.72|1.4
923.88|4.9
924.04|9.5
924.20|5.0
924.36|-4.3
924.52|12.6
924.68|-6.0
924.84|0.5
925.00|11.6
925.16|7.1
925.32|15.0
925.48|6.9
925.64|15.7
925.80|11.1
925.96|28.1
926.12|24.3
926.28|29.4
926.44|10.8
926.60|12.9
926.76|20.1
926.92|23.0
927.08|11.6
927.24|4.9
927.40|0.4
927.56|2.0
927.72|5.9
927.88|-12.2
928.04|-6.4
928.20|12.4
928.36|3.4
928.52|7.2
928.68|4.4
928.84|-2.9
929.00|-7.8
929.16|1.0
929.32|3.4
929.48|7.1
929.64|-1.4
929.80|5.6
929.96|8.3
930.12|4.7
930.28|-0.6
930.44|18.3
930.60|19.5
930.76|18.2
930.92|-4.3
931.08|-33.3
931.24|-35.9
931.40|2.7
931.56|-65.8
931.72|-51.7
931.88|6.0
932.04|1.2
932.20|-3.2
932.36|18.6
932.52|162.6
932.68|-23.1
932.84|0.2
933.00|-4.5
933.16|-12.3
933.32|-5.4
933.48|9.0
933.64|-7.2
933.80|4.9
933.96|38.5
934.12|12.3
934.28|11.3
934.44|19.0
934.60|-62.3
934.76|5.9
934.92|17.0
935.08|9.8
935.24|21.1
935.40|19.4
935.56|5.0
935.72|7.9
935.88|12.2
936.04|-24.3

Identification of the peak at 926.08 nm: [O II] 3727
